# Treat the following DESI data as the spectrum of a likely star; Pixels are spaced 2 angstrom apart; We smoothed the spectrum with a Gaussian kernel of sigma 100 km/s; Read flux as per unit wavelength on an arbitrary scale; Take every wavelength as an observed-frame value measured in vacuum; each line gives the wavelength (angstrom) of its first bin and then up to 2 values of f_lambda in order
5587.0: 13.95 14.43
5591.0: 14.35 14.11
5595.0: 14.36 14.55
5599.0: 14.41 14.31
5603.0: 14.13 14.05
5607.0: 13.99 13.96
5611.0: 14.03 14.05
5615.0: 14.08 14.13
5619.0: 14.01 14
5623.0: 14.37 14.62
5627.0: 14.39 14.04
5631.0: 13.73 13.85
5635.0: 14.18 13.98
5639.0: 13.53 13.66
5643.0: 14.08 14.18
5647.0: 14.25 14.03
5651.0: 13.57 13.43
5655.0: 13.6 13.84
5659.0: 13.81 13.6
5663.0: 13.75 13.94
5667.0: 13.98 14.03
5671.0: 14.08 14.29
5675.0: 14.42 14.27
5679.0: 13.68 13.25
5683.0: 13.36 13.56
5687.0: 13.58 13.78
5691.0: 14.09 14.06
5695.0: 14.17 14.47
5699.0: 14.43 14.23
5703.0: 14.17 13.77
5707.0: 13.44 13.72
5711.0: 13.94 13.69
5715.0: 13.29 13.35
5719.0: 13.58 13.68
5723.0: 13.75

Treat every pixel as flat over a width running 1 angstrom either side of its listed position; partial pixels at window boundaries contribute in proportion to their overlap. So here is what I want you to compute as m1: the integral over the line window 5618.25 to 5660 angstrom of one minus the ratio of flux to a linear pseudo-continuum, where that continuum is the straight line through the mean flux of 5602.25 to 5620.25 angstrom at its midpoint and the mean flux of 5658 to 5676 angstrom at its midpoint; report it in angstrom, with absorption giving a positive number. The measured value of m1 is 0.2 angstrom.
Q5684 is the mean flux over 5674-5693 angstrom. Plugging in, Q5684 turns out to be 13.8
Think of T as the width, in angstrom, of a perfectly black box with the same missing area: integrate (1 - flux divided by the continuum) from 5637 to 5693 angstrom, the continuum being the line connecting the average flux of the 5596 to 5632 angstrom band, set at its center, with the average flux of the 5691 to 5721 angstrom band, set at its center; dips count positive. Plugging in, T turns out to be 0.6 angstrom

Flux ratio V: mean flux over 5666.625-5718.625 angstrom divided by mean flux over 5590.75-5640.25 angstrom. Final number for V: 1.0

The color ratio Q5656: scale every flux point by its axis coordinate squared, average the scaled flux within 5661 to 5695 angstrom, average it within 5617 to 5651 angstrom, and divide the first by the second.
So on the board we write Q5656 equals 1.00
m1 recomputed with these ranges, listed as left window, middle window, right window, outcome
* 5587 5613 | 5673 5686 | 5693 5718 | 0.2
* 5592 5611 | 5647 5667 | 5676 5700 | 0.3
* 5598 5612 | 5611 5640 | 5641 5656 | -0.1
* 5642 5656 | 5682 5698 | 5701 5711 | 0.0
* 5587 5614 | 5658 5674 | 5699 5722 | 0.0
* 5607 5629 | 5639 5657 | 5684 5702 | 0.4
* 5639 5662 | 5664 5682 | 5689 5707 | -0.1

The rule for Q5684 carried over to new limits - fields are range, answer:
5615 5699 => 13.9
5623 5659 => 13.9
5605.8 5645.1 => 14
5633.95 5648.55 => 14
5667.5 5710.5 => 13.9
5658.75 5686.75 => 13.9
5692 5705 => 14.2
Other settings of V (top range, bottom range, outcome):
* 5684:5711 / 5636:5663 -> 1.01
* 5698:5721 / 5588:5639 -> 0.97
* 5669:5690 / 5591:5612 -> 0.97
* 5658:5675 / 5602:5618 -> 0.99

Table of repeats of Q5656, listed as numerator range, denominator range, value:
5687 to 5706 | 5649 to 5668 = 1.04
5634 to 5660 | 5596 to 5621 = 0.99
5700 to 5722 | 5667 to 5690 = 1.00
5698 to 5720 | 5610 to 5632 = 1.01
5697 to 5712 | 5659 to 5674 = 1.02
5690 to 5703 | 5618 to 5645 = 1.04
